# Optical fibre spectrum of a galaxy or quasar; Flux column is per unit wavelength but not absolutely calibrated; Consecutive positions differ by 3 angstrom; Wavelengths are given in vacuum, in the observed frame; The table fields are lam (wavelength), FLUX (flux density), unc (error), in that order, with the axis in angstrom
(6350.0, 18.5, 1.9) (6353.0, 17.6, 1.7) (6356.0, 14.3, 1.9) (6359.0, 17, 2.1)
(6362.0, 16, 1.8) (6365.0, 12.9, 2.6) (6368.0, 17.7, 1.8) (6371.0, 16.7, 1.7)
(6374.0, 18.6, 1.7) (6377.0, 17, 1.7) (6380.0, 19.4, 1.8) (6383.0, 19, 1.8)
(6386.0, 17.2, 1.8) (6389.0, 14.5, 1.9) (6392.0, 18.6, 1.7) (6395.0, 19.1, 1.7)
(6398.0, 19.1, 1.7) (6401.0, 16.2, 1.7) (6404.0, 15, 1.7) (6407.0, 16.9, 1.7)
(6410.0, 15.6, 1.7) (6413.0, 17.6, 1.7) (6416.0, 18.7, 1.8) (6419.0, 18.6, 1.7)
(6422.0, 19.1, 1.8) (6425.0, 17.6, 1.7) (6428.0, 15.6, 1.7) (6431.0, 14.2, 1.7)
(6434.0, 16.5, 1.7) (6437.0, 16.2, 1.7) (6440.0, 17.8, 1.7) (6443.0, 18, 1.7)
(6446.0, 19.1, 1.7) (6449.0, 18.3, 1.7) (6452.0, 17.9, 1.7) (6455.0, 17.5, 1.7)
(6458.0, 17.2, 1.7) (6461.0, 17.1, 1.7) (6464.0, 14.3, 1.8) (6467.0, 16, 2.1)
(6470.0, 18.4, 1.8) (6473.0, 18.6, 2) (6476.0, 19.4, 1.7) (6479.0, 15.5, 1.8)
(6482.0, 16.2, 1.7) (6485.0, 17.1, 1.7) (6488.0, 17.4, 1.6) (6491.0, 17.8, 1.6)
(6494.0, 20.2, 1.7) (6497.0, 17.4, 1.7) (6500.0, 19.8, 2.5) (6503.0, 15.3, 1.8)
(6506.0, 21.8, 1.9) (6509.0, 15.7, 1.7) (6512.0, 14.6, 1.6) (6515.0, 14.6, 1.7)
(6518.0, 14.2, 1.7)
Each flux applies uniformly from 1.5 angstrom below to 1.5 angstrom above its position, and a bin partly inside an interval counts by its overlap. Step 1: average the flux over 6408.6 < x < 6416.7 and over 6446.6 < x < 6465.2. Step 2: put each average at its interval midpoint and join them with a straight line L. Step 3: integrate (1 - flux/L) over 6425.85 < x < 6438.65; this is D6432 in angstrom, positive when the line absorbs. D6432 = 1.1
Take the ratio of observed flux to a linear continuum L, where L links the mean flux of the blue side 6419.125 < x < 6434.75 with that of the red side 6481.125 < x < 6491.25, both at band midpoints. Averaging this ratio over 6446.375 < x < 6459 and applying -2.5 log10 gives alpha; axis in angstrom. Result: -0.06 mag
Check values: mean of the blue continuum 16.8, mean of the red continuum 17.1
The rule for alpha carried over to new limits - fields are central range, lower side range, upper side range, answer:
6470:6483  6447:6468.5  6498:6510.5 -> -0.011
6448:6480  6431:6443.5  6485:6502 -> 0.010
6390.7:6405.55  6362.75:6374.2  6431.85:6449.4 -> -0.055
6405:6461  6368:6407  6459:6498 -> 0.006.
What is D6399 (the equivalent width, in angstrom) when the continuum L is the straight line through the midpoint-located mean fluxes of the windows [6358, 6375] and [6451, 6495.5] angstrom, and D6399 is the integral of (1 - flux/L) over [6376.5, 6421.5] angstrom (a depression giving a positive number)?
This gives -2.3 angstrom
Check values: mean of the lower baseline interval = 16.4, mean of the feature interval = 17.5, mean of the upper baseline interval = 17.4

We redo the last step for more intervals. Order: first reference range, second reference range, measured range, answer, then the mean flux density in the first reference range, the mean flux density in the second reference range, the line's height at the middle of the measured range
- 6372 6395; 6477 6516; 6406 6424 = -0.1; 17.8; 17.2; 17.7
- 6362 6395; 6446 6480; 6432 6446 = 0.1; 17.2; 17.4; 17.3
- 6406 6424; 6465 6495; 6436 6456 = -0.2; 17.8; 17.6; 17.7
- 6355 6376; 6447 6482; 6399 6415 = 0.2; 16.2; 17.3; 16.7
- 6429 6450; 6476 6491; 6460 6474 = 0.2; 17.1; 17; 17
